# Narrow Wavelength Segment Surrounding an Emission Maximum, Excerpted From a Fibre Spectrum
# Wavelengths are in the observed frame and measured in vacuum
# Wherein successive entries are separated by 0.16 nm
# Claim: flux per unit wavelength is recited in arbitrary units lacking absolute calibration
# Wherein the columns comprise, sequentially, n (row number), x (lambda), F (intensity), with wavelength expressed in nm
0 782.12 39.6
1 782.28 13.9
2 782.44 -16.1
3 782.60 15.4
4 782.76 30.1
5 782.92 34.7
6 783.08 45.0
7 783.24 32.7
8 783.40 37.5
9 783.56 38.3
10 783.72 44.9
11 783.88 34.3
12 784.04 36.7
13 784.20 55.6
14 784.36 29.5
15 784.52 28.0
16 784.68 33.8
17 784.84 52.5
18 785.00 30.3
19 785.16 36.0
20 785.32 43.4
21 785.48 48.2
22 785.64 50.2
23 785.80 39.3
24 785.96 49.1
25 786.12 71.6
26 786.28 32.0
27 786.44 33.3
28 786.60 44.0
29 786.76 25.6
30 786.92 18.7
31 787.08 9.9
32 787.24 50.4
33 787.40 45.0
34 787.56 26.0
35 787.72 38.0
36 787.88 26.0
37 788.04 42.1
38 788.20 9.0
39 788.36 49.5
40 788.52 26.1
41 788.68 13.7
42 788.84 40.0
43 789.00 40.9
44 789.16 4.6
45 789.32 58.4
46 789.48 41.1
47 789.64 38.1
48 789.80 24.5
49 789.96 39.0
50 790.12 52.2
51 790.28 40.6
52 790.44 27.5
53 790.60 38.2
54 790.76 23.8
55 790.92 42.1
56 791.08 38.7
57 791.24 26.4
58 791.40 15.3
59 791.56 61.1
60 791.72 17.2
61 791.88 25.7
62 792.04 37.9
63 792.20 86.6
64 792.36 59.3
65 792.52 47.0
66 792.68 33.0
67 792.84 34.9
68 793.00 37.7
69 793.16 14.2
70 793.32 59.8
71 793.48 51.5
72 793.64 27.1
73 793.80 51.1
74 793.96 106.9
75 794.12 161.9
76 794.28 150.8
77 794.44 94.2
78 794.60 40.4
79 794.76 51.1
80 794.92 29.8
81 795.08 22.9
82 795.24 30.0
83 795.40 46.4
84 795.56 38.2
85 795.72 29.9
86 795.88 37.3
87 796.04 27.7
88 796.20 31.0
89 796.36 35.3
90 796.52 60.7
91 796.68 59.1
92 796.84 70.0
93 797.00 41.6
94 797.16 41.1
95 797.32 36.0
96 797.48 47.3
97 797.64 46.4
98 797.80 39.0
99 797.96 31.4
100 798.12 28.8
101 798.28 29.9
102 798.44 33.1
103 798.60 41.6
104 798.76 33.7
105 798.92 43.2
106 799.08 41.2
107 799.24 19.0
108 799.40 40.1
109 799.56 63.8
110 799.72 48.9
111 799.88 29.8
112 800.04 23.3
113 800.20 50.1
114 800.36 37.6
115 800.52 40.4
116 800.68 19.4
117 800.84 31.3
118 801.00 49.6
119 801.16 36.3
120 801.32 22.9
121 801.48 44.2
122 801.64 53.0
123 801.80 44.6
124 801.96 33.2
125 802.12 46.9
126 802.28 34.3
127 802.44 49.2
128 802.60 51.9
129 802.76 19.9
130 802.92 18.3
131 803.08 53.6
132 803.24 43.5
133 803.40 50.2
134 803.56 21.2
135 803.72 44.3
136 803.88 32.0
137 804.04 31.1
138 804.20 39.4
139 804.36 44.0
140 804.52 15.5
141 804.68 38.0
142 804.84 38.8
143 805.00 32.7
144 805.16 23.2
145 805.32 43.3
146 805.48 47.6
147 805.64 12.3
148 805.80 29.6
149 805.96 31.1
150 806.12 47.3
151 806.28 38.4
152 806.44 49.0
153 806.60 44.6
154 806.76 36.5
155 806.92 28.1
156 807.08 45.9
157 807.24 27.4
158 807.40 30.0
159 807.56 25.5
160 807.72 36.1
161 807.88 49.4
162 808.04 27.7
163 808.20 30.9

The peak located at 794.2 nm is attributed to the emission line H-alpha 6563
